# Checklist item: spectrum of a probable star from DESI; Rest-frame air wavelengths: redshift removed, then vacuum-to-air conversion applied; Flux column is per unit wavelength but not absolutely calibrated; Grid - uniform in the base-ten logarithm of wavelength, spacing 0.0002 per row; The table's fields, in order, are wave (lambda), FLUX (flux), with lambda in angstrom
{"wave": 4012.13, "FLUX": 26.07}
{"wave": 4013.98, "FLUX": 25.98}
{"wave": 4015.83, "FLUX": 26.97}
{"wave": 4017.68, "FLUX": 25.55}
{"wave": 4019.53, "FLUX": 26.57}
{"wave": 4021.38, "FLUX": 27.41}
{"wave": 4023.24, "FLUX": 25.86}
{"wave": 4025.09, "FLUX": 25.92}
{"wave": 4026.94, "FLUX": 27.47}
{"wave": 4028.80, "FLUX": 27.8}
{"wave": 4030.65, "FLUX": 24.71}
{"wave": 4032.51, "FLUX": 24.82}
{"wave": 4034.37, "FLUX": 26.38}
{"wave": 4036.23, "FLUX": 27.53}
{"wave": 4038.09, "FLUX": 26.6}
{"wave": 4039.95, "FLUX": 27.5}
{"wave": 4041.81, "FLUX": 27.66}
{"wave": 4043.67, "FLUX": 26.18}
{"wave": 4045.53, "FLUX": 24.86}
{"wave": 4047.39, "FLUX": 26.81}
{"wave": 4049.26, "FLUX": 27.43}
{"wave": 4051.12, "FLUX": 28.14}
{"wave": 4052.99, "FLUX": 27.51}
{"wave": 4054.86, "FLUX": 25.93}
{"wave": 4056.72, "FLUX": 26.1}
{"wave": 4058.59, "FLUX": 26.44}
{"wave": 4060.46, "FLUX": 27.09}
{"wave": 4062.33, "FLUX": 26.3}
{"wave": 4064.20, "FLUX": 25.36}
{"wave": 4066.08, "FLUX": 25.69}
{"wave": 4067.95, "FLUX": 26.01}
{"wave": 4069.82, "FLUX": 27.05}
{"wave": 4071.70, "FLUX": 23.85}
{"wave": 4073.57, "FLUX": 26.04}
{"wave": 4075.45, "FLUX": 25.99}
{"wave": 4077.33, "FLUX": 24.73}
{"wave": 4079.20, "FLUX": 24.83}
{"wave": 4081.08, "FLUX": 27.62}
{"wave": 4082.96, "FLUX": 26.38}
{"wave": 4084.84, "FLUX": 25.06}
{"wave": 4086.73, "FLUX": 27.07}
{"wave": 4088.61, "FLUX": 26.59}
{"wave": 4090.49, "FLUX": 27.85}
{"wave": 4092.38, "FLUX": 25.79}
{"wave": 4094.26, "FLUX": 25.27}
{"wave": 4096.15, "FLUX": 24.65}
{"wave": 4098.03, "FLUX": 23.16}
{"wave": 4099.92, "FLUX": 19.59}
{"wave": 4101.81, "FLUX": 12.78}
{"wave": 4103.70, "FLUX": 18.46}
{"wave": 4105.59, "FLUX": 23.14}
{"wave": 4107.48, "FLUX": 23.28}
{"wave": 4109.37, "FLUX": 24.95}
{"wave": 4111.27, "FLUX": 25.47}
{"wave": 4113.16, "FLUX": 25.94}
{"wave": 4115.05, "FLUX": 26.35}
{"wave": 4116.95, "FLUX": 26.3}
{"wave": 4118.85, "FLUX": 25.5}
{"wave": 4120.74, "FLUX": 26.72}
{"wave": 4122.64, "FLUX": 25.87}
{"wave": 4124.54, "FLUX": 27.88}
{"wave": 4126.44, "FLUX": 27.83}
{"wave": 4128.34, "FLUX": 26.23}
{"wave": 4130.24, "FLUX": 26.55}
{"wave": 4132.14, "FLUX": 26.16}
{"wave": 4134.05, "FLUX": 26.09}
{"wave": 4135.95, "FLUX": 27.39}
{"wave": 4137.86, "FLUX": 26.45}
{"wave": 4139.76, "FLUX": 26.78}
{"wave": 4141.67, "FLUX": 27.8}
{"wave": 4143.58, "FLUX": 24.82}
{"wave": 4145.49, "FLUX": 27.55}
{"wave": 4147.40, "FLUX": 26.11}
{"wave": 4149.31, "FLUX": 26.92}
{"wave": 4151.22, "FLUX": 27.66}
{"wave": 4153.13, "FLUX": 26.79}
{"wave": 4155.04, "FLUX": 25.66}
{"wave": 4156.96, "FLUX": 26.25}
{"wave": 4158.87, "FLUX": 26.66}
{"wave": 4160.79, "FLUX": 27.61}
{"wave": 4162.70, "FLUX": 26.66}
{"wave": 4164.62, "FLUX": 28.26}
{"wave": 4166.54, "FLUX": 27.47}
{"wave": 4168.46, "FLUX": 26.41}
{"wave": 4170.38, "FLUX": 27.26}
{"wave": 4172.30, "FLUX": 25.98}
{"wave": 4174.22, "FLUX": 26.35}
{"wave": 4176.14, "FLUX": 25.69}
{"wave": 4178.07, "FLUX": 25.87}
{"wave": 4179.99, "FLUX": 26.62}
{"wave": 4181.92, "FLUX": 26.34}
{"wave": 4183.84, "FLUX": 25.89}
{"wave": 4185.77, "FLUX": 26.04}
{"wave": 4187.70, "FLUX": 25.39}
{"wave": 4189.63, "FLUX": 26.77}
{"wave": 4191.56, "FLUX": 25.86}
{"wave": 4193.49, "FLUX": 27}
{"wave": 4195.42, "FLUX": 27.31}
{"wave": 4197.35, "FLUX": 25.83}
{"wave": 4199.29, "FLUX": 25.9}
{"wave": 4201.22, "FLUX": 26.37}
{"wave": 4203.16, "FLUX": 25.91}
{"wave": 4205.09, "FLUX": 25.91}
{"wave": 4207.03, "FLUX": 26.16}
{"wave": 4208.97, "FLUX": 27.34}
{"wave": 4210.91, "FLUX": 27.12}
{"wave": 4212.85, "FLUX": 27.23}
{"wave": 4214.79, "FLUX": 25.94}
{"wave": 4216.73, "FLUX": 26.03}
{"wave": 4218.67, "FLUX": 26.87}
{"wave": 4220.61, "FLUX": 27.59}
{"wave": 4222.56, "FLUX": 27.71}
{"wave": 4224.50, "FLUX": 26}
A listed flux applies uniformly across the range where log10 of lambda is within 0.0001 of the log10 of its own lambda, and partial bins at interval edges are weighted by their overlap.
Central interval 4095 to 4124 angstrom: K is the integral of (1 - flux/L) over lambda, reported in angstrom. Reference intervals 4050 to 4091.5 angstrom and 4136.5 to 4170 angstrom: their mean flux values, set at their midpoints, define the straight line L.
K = 3.3 angstrom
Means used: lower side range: 26.3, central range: 23.6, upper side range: 26.8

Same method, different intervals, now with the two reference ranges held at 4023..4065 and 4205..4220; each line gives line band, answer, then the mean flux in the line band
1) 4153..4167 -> -0.2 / 26.9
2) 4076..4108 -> 3.2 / 23.9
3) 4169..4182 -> 0.2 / 26.3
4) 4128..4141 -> 0.0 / 26.6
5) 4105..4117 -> 0.7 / 25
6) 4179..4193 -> 0.2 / 26.2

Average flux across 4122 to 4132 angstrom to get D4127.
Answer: 26.9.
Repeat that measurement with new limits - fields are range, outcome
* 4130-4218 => 26.5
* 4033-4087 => 26.3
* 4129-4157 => 26.6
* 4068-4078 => 25.6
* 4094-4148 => 25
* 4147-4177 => 26.8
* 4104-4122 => 25.1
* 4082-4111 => 23.6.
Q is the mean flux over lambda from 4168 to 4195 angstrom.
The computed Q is 26.3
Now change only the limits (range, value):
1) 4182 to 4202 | 26.2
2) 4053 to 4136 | 25.3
